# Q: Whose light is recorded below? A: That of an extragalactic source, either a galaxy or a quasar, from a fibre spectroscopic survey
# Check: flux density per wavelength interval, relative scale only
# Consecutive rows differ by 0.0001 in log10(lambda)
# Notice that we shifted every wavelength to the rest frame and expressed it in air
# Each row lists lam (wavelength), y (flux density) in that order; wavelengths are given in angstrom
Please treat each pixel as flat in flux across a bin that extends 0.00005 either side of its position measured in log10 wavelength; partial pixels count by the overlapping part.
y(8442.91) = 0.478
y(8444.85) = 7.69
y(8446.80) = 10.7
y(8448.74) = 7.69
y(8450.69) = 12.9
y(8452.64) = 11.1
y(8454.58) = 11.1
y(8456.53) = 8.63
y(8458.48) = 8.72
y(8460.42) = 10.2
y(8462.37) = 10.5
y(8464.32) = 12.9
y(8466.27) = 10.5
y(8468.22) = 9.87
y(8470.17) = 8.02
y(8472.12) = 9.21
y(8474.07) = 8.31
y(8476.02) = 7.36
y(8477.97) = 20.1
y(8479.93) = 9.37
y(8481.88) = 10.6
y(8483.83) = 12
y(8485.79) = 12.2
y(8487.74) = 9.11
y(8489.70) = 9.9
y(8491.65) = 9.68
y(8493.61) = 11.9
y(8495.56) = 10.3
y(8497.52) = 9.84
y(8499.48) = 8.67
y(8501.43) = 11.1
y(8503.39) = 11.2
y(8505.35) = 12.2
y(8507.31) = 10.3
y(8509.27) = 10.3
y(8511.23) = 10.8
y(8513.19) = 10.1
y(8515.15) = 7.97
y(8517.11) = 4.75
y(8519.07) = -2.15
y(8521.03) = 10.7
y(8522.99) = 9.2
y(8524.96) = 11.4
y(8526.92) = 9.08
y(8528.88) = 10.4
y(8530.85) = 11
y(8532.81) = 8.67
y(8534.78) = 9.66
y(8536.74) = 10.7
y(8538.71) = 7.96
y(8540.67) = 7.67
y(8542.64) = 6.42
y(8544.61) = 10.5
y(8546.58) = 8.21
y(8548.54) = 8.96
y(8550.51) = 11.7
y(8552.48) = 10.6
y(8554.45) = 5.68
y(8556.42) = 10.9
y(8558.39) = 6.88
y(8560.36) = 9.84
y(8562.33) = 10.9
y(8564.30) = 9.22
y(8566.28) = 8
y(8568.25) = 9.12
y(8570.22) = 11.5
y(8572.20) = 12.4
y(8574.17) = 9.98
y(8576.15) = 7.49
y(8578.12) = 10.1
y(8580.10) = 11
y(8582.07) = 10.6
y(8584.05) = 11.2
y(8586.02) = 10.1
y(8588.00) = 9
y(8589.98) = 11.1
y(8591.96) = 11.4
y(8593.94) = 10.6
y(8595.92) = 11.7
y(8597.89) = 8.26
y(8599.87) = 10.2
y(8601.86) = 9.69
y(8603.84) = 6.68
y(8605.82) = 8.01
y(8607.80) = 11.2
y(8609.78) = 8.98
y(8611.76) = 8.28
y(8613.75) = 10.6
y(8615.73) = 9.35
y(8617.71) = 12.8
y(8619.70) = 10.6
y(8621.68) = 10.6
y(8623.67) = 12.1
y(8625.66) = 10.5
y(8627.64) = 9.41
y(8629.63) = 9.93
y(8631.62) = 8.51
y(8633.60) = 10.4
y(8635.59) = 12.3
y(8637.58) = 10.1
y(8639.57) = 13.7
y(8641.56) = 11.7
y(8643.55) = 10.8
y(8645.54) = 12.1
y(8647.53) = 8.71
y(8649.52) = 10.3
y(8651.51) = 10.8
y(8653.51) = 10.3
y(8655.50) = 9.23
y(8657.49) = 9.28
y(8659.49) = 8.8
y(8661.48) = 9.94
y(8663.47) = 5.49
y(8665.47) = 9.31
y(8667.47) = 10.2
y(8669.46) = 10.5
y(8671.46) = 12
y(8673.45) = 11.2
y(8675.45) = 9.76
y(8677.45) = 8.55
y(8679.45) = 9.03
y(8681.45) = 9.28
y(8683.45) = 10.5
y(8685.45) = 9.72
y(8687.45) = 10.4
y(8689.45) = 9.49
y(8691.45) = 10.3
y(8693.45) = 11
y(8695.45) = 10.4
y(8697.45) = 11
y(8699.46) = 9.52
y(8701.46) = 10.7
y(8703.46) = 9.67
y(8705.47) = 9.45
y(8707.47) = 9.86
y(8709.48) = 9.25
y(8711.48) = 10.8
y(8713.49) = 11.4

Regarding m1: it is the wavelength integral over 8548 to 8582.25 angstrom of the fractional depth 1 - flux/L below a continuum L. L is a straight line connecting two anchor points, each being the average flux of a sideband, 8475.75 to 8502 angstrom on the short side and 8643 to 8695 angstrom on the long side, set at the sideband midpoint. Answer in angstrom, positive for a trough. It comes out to 2.6 angstrom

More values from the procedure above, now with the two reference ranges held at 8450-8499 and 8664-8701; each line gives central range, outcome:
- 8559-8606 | 1.67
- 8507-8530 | 4.20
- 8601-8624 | 0.85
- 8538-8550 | 2.26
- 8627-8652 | -1.29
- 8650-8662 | 0.46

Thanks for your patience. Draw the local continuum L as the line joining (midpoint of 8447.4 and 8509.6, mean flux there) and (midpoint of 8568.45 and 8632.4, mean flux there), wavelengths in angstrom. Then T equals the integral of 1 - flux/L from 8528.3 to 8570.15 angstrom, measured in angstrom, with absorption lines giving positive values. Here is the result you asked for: 4.3 angstrom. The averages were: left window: 10.5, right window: 10.1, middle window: 9.23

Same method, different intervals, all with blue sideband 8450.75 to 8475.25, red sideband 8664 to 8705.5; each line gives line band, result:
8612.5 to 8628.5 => -1.07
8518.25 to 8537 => 2.12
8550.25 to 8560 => 1.00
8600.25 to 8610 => 1.02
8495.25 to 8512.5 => -0.87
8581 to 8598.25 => -0.83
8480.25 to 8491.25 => -0.66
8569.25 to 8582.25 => -0.51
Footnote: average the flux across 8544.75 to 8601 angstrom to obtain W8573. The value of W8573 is 9.89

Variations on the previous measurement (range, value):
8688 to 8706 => 10.2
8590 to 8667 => 10.1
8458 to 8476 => 9.71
